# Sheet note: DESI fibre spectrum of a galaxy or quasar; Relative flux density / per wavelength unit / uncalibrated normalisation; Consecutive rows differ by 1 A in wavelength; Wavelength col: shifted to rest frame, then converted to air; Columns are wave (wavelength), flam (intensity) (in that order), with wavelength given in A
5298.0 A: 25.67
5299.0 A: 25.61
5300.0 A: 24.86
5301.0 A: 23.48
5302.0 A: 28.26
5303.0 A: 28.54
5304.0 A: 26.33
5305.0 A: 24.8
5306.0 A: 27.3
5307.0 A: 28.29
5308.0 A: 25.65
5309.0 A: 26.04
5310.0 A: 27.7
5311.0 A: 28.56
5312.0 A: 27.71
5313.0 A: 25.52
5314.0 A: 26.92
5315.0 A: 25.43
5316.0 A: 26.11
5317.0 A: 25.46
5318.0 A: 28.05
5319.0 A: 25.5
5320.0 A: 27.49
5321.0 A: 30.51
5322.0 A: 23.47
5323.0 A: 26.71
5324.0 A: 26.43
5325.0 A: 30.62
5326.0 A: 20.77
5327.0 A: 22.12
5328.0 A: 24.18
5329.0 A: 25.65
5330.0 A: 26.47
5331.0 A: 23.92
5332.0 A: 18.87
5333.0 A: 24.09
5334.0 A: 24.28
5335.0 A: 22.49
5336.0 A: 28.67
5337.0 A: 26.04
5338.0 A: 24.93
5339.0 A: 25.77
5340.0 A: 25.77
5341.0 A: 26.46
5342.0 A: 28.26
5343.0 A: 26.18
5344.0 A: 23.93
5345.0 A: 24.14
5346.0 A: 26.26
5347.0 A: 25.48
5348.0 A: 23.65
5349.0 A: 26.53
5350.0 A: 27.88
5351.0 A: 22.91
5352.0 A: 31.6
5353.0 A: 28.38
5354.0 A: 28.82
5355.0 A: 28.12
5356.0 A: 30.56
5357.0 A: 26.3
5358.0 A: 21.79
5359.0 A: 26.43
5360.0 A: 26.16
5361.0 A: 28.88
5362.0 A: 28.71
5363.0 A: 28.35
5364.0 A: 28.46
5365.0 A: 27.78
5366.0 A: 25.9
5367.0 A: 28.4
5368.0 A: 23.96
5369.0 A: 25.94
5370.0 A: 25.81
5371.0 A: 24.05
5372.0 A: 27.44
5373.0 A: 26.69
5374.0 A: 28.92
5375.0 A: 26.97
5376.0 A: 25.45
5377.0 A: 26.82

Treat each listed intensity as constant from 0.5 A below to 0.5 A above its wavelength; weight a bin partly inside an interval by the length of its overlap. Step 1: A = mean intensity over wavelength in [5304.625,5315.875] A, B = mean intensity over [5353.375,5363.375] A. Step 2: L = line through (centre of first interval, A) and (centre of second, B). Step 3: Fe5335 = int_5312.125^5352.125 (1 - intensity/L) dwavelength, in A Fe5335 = 2.1 A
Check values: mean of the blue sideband 26.7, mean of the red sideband 27.4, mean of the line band 25.6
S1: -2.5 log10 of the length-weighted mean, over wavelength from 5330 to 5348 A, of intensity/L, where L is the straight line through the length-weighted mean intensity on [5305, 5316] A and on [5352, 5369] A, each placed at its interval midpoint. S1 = 0.09 mag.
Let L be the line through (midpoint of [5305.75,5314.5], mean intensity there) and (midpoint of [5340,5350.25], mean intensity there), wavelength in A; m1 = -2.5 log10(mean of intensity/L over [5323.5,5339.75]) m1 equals 0.07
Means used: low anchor 27.1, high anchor 25.8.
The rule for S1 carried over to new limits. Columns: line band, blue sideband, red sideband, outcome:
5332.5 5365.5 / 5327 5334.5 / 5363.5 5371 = -0.06 mag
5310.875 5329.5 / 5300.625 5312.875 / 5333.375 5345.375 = 0.01 mag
